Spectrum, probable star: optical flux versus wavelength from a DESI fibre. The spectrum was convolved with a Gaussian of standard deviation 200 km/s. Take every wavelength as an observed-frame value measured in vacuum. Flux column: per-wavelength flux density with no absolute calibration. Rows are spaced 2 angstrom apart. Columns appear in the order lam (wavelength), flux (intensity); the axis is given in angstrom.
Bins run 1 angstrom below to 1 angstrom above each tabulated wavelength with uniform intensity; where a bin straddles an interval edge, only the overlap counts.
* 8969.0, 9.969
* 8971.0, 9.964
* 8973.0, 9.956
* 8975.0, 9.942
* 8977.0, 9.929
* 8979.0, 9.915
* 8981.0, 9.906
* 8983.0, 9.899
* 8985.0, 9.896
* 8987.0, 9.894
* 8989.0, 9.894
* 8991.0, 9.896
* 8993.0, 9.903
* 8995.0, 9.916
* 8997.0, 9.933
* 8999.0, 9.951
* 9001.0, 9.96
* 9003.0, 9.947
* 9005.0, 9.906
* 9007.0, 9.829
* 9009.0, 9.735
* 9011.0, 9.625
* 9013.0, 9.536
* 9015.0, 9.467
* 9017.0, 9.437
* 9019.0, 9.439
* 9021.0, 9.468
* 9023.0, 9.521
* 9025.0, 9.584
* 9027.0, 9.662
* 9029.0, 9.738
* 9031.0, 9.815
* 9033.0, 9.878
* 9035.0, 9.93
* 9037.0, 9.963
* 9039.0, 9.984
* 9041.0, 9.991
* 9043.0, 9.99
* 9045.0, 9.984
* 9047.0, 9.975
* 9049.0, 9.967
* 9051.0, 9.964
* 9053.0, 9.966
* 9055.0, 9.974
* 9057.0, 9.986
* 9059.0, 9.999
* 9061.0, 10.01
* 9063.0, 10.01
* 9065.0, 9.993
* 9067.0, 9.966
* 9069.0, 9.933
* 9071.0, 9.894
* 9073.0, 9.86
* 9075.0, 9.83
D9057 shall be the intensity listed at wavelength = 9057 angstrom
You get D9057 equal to 9.986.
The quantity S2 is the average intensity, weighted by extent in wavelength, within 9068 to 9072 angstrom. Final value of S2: 9.91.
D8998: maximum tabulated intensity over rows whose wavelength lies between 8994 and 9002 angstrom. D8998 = 9.96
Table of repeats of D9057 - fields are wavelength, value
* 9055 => 9.974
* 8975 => 9.942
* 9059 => 9.999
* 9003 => 9.947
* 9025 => 9.584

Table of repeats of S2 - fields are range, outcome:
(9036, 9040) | 9.97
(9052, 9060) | 9.98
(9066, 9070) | 9.95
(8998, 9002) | 9.96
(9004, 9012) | 9.77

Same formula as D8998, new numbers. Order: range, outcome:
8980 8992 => 9.906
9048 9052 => 9.967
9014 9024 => 9.521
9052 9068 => 10.01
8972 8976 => 9.956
